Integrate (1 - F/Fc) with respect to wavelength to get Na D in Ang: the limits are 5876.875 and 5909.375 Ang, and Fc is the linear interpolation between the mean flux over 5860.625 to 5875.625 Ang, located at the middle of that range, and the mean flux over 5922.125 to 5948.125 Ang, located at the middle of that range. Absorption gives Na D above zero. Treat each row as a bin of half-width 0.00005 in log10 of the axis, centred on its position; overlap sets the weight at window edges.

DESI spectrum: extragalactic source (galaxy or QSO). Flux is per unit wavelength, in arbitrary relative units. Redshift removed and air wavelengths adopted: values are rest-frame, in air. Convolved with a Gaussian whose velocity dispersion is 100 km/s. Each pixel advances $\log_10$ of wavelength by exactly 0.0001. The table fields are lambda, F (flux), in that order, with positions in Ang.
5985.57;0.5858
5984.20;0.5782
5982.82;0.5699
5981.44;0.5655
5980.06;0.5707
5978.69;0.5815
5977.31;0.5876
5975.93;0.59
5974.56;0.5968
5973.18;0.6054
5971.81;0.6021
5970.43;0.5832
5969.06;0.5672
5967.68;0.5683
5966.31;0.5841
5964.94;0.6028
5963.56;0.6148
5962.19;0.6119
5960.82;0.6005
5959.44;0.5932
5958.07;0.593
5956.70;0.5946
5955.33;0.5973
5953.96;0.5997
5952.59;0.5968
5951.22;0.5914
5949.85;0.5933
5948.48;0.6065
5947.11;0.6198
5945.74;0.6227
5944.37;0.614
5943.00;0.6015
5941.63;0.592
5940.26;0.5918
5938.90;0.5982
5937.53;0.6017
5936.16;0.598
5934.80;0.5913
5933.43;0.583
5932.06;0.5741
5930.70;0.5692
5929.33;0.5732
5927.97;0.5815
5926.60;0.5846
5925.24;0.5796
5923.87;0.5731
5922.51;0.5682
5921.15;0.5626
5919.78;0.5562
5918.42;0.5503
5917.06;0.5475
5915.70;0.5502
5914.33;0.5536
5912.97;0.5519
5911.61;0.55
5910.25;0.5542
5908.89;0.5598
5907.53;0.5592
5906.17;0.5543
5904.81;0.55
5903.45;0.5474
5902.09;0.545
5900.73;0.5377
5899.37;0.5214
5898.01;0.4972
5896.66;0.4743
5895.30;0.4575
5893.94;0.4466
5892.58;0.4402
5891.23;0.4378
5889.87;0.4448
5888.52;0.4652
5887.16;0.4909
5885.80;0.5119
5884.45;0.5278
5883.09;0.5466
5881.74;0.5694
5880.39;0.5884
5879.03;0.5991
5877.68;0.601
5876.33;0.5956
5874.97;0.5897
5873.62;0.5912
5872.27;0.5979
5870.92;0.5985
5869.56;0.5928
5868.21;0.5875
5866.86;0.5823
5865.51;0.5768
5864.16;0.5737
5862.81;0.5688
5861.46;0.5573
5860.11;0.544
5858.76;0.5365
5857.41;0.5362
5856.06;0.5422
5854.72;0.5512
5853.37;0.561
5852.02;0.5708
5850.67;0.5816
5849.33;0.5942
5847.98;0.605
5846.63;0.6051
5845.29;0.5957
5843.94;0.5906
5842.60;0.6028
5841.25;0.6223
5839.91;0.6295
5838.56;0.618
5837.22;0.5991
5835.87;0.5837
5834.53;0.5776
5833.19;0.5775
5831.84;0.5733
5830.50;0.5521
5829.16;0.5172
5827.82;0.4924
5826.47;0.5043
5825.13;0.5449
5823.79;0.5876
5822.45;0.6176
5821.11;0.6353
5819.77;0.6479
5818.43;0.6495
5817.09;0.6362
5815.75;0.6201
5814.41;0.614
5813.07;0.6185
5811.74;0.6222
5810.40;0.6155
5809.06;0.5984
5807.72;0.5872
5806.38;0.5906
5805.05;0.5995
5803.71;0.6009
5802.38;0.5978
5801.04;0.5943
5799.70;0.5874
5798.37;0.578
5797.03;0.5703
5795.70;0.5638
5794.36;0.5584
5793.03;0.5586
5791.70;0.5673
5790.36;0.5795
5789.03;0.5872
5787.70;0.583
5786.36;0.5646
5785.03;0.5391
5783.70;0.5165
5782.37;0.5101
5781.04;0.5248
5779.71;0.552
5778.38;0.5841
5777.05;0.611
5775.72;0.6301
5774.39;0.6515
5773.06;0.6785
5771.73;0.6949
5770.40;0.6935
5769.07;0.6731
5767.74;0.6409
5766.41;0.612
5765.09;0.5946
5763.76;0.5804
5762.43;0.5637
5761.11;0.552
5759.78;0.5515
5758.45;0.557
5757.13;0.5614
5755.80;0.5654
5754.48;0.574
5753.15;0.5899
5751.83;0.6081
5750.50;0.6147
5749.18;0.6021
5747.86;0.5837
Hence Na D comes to 3.7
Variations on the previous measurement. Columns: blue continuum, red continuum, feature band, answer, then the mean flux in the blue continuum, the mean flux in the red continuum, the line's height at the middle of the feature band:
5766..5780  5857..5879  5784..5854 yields 2.6 Ang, 0.641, 0.578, 0.61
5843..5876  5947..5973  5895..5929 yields 2.2 Ang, 0.577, 0.596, 0.587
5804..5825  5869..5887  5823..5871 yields 1.7 Ang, 0.614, 0.575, 0.594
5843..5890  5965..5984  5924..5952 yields -0.8 Ang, 0.567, 0.583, 0.577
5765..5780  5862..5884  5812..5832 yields 0.8 Ang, 0.638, 0.584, 0.612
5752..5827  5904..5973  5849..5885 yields 0.9 Ang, 0.593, 0.583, 0.588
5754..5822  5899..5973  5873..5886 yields 0.3 Ang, 0.595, 0.58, 0.585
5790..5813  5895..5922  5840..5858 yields -0.5 Ang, 0.587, 0.54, 0.567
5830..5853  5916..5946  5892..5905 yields 1.9 Ang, 0.593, 0.582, 0.586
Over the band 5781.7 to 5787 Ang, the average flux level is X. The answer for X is 0.533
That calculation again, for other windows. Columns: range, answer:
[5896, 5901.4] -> 0.508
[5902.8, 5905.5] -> 0.549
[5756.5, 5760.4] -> 0.557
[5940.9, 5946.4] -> 0.607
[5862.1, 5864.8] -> 0.571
